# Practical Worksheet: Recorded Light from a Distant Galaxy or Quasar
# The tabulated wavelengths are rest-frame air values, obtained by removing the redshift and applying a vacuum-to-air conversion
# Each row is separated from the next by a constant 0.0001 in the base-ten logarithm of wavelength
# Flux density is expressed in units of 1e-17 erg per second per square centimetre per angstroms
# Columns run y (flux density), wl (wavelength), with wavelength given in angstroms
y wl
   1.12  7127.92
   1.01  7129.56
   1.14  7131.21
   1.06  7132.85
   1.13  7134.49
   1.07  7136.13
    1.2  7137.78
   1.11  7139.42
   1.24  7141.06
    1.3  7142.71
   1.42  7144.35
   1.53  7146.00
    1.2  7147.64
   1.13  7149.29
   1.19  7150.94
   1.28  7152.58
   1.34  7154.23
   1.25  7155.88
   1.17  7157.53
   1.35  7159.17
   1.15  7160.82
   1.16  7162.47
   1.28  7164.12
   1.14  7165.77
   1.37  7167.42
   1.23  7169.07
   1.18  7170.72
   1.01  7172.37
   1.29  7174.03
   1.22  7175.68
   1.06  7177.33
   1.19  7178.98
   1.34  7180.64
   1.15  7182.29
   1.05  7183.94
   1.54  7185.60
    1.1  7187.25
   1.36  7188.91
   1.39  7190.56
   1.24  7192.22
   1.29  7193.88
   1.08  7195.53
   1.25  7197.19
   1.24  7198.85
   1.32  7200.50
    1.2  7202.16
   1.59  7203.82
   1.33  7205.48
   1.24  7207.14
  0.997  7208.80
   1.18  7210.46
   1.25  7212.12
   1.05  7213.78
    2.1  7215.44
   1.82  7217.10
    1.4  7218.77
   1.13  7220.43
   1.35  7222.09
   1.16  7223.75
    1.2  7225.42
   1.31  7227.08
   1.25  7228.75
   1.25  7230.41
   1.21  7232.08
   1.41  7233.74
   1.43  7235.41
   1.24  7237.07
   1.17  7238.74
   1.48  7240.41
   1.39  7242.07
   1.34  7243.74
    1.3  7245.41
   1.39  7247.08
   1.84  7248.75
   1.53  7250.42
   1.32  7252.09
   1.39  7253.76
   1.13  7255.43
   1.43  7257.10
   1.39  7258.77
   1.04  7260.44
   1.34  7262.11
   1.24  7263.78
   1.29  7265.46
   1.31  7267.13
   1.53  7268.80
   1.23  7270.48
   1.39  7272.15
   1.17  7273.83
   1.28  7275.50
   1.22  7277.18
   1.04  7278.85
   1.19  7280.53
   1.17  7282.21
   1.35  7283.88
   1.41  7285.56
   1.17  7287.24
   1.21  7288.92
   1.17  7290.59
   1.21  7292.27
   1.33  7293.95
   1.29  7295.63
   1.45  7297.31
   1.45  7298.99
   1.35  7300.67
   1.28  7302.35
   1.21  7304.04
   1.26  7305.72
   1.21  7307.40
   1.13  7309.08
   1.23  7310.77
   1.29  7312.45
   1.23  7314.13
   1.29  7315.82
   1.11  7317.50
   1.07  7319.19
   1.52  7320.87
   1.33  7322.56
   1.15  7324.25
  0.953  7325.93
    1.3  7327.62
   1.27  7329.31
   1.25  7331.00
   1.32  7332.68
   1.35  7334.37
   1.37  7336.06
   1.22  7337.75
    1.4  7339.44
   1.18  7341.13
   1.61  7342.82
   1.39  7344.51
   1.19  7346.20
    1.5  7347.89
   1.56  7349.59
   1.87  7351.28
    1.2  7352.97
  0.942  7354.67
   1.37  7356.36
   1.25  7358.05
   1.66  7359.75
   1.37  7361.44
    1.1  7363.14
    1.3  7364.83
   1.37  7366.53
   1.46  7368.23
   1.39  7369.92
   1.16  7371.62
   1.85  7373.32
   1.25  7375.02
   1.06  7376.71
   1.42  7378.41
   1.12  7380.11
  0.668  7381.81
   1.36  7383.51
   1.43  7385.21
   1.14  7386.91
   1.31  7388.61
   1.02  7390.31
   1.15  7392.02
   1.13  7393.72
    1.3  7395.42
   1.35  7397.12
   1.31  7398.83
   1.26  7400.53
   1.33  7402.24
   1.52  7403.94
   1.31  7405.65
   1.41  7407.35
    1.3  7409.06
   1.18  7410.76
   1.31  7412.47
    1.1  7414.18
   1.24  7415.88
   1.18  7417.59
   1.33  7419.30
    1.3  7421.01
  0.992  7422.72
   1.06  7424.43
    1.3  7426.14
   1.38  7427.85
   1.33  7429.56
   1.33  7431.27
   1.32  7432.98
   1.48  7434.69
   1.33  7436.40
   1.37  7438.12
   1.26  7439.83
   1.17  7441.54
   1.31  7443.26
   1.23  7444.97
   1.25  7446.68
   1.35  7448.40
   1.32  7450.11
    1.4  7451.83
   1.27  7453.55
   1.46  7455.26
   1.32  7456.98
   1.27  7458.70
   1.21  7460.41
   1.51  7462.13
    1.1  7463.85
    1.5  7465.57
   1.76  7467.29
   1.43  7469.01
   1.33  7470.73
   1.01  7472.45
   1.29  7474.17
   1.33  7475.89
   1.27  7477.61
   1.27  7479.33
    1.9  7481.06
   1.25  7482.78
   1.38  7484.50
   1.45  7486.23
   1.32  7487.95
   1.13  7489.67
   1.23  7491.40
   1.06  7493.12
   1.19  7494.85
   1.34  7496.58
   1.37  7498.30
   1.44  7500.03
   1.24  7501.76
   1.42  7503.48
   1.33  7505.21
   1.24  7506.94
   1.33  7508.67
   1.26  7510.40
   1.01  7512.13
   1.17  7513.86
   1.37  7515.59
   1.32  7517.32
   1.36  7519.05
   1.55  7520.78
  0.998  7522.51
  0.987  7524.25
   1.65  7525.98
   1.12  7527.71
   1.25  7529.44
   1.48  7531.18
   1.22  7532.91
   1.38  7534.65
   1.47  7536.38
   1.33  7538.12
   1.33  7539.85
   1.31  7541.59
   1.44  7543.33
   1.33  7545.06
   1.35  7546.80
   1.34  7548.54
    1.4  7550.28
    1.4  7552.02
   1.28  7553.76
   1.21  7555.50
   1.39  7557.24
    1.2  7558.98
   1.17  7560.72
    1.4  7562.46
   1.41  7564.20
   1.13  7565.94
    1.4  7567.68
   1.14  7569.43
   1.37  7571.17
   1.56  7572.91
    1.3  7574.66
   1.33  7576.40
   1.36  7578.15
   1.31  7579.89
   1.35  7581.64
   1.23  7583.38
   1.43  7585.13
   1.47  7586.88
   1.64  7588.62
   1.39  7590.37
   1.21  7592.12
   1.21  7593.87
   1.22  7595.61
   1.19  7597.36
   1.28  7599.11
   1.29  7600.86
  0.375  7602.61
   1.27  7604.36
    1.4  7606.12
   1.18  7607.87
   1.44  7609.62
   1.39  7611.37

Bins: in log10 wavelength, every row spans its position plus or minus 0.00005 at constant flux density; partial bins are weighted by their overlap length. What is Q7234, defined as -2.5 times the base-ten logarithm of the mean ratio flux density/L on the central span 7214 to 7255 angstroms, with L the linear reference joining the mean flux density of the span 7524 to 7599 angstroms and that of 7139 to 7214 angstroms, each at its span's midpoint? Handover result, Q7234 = -0.107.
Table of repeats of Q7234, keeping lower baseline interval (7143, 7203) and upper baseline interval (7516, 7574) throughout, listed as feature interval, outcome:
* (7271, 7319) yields 0.016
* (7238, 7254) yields -0.129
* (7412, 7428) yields 0.075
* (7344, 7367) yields -0.065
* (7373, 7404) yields 0.038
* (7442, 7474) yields -0.022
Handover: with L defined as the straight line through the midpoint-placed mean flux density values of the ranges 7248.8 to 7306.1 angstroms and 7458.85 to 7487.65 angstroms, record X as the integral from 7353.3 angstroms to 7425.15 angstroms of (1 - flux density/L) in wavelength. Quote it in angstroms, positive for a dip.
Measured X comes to 4.0 angstroms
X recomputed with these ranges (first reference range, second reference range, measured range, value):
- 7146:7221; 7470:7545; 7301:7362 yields -0.8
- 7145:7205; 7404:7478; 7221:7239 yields -0.2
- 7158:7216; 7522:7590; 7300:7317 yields 0.4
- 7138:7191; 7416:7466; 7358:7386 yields -0.6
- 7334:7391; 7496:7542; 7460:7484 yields -1.1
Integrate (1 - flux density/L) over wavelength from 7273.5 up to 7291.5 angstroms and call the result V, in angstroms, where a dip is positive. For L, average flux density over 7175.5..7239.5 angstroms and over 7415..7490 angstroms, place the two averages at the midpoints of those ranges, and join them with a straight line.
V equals 1.08 angstroms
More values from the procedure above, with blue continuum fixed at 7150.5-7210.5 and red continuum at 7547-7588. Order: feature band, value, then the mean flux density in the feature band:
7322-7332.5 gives 0.50 angstroms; 1.21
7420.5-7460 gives 0.19 angstroms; 1.29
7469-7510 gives 0.04 angstroms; 1.31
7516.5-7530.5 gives 0.42 angstroms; 1.28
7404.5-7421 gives 0.32 angstroms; 1.27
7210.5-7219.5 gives -1.80 angstroms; 1.49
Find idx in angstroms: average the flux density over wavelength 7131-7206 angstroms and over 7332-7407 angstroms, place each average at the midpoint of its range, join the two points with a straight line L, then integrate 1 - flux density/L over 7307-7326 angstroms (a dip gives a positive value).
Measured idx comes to 1.09 angstroms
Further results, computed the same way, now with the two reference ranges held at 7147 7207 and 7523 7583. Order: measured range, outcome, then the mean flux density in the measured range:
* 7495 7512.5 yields 0.1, 1.3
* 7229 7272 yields -3.0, 1.34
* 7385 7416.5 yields 0.6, 1.27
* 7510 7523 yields 0.5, 1.26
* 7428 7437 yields -0.4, 1.36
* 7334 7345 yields -0.7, 1.36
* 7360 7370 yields -0.5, 1.35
